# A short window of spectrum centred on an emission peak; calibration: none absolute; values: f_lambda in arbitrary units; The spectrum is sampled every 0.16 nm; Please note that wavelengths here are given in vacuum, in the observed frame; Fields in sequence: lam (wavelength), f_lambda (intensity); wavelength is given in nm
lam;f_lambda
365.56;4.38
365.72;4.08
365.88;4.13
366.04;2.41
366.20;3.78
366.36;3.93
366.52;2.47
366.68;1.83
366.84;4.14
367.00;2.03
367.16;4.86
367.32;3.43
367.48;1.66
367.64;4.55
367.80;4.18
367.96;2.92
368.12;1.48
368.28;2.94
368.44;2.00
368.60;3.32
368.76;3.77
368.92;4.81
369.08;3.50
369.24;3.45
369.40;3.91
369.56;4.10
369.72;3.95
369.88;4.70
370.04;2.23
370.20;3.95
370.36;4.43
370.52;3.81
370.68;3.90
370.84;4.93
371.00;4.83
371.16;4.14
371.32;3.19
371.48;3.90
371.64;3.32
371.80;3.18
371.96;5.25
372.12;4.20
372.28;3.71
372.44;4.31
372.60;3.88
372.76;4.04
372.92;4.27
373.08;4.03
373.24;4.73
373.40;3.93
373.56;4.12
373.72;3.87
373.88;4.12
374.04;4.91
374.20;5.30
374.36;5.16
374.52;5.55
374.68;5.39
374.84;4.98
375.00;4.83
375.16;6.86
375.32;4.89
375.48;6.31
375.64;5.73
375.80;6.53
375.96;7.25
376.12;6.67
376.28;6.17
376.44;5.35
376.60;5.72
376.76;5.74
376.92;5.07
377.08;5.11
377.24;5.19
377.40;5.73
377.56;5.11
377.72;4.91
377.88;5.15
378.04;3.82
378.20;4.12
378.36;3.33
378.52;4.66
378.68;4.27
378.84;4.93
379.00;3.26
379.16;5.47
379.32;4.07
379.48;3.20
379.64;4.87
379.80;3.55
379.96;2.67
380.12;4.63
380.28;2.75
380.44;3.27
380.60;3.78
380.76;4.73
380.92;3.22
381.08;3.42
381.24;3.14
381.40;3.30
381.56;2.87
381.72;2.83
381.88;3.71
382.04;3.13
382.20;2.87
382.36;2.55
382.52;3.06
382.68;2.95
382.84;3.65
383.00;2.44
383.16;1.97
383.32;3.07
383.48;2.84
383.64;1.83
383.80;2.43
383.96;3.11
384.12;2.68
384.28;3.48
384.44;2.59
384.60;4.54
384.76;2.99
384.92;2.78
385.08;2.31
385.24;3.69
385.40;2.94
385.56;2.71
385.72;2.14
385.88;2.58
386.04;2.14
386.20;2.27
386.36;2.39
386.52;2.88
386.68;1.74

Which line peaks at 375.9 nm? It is C IV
